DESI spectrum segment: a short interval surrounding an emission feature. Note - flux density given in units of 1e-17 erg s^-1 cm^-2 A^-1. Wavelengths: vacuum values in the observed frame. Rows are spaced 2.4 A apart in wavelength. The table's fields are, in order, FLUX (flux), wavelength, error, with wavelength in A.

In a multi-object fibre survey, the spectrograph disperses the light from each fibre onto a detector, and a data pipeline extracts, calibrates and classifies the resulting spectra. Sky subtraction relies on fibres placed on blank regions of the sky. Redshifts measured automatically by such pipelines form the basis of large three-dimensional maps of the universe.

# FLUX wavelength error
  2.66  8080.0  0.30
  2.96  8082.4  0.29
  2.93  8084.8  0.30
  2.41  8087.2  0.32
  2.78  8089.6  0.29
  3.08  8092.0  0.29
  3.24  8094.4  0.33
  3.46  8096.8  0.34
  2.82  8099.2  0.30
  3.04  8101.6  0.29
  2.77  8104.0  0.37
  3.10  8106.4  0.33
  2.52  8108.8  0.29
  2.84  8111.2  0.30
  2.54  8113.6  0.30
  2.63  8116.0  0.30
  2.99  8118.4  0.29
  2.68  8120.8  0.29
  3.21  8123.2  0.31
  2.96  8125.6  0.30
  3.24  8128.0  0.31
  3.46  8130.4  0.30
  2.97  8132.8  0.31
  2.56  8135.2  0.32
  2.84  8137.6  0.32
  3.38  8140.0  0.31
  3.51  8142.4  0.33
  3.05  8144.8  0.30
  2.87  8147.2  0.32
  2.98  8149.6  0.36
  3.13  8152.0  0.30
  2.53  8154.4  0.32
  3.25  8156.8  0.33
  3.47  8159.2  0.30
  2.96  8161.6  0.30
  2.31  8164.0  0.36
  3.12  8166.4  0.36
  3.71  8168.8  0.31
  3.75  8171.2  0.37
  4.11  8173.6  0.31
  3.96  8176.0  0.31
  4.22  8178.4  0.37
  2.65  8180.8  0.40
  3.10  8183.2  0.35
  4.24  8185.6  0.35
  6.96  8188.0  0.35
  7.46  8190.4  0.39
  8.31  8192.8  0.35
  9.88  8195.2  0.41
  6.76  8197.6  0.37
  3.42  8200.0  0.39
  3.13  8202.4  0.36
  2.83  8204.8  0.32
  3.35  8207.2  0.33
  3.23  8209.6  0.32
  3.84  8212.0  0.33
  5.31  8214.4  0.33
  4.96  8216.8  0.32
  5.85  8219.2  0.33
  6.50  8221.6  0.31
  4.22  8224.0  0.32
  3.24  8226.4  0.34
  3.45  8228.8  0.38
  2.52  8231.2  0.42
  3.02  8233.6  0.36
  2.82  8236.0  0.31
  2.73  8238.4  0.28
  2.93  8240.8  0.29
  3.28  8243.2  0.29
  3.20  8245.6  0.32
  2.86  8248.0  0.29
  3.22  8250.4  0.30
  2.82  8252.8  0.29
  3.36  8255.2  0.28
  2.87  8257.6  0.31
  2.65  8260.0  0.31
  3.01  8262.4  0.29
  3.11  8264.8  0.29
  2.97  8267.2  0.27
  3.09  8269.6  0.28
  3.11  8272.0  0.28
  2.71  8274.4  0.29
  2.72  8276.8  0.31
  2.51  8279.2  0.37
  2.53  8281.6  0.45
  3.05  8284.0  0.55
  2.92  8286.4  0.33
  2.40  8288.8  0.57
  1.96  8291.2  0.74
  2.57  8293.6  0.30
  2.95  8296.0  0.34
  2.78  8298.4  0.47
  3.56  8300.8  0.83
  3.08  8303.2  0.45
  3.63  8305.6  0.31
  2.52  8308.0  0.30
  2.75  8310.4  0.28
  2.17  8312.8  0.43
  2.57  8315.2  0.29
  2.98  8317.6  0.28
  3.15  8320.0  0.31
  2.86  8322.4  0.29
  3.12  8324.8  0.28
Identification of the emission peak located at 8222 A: [N II] 6583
